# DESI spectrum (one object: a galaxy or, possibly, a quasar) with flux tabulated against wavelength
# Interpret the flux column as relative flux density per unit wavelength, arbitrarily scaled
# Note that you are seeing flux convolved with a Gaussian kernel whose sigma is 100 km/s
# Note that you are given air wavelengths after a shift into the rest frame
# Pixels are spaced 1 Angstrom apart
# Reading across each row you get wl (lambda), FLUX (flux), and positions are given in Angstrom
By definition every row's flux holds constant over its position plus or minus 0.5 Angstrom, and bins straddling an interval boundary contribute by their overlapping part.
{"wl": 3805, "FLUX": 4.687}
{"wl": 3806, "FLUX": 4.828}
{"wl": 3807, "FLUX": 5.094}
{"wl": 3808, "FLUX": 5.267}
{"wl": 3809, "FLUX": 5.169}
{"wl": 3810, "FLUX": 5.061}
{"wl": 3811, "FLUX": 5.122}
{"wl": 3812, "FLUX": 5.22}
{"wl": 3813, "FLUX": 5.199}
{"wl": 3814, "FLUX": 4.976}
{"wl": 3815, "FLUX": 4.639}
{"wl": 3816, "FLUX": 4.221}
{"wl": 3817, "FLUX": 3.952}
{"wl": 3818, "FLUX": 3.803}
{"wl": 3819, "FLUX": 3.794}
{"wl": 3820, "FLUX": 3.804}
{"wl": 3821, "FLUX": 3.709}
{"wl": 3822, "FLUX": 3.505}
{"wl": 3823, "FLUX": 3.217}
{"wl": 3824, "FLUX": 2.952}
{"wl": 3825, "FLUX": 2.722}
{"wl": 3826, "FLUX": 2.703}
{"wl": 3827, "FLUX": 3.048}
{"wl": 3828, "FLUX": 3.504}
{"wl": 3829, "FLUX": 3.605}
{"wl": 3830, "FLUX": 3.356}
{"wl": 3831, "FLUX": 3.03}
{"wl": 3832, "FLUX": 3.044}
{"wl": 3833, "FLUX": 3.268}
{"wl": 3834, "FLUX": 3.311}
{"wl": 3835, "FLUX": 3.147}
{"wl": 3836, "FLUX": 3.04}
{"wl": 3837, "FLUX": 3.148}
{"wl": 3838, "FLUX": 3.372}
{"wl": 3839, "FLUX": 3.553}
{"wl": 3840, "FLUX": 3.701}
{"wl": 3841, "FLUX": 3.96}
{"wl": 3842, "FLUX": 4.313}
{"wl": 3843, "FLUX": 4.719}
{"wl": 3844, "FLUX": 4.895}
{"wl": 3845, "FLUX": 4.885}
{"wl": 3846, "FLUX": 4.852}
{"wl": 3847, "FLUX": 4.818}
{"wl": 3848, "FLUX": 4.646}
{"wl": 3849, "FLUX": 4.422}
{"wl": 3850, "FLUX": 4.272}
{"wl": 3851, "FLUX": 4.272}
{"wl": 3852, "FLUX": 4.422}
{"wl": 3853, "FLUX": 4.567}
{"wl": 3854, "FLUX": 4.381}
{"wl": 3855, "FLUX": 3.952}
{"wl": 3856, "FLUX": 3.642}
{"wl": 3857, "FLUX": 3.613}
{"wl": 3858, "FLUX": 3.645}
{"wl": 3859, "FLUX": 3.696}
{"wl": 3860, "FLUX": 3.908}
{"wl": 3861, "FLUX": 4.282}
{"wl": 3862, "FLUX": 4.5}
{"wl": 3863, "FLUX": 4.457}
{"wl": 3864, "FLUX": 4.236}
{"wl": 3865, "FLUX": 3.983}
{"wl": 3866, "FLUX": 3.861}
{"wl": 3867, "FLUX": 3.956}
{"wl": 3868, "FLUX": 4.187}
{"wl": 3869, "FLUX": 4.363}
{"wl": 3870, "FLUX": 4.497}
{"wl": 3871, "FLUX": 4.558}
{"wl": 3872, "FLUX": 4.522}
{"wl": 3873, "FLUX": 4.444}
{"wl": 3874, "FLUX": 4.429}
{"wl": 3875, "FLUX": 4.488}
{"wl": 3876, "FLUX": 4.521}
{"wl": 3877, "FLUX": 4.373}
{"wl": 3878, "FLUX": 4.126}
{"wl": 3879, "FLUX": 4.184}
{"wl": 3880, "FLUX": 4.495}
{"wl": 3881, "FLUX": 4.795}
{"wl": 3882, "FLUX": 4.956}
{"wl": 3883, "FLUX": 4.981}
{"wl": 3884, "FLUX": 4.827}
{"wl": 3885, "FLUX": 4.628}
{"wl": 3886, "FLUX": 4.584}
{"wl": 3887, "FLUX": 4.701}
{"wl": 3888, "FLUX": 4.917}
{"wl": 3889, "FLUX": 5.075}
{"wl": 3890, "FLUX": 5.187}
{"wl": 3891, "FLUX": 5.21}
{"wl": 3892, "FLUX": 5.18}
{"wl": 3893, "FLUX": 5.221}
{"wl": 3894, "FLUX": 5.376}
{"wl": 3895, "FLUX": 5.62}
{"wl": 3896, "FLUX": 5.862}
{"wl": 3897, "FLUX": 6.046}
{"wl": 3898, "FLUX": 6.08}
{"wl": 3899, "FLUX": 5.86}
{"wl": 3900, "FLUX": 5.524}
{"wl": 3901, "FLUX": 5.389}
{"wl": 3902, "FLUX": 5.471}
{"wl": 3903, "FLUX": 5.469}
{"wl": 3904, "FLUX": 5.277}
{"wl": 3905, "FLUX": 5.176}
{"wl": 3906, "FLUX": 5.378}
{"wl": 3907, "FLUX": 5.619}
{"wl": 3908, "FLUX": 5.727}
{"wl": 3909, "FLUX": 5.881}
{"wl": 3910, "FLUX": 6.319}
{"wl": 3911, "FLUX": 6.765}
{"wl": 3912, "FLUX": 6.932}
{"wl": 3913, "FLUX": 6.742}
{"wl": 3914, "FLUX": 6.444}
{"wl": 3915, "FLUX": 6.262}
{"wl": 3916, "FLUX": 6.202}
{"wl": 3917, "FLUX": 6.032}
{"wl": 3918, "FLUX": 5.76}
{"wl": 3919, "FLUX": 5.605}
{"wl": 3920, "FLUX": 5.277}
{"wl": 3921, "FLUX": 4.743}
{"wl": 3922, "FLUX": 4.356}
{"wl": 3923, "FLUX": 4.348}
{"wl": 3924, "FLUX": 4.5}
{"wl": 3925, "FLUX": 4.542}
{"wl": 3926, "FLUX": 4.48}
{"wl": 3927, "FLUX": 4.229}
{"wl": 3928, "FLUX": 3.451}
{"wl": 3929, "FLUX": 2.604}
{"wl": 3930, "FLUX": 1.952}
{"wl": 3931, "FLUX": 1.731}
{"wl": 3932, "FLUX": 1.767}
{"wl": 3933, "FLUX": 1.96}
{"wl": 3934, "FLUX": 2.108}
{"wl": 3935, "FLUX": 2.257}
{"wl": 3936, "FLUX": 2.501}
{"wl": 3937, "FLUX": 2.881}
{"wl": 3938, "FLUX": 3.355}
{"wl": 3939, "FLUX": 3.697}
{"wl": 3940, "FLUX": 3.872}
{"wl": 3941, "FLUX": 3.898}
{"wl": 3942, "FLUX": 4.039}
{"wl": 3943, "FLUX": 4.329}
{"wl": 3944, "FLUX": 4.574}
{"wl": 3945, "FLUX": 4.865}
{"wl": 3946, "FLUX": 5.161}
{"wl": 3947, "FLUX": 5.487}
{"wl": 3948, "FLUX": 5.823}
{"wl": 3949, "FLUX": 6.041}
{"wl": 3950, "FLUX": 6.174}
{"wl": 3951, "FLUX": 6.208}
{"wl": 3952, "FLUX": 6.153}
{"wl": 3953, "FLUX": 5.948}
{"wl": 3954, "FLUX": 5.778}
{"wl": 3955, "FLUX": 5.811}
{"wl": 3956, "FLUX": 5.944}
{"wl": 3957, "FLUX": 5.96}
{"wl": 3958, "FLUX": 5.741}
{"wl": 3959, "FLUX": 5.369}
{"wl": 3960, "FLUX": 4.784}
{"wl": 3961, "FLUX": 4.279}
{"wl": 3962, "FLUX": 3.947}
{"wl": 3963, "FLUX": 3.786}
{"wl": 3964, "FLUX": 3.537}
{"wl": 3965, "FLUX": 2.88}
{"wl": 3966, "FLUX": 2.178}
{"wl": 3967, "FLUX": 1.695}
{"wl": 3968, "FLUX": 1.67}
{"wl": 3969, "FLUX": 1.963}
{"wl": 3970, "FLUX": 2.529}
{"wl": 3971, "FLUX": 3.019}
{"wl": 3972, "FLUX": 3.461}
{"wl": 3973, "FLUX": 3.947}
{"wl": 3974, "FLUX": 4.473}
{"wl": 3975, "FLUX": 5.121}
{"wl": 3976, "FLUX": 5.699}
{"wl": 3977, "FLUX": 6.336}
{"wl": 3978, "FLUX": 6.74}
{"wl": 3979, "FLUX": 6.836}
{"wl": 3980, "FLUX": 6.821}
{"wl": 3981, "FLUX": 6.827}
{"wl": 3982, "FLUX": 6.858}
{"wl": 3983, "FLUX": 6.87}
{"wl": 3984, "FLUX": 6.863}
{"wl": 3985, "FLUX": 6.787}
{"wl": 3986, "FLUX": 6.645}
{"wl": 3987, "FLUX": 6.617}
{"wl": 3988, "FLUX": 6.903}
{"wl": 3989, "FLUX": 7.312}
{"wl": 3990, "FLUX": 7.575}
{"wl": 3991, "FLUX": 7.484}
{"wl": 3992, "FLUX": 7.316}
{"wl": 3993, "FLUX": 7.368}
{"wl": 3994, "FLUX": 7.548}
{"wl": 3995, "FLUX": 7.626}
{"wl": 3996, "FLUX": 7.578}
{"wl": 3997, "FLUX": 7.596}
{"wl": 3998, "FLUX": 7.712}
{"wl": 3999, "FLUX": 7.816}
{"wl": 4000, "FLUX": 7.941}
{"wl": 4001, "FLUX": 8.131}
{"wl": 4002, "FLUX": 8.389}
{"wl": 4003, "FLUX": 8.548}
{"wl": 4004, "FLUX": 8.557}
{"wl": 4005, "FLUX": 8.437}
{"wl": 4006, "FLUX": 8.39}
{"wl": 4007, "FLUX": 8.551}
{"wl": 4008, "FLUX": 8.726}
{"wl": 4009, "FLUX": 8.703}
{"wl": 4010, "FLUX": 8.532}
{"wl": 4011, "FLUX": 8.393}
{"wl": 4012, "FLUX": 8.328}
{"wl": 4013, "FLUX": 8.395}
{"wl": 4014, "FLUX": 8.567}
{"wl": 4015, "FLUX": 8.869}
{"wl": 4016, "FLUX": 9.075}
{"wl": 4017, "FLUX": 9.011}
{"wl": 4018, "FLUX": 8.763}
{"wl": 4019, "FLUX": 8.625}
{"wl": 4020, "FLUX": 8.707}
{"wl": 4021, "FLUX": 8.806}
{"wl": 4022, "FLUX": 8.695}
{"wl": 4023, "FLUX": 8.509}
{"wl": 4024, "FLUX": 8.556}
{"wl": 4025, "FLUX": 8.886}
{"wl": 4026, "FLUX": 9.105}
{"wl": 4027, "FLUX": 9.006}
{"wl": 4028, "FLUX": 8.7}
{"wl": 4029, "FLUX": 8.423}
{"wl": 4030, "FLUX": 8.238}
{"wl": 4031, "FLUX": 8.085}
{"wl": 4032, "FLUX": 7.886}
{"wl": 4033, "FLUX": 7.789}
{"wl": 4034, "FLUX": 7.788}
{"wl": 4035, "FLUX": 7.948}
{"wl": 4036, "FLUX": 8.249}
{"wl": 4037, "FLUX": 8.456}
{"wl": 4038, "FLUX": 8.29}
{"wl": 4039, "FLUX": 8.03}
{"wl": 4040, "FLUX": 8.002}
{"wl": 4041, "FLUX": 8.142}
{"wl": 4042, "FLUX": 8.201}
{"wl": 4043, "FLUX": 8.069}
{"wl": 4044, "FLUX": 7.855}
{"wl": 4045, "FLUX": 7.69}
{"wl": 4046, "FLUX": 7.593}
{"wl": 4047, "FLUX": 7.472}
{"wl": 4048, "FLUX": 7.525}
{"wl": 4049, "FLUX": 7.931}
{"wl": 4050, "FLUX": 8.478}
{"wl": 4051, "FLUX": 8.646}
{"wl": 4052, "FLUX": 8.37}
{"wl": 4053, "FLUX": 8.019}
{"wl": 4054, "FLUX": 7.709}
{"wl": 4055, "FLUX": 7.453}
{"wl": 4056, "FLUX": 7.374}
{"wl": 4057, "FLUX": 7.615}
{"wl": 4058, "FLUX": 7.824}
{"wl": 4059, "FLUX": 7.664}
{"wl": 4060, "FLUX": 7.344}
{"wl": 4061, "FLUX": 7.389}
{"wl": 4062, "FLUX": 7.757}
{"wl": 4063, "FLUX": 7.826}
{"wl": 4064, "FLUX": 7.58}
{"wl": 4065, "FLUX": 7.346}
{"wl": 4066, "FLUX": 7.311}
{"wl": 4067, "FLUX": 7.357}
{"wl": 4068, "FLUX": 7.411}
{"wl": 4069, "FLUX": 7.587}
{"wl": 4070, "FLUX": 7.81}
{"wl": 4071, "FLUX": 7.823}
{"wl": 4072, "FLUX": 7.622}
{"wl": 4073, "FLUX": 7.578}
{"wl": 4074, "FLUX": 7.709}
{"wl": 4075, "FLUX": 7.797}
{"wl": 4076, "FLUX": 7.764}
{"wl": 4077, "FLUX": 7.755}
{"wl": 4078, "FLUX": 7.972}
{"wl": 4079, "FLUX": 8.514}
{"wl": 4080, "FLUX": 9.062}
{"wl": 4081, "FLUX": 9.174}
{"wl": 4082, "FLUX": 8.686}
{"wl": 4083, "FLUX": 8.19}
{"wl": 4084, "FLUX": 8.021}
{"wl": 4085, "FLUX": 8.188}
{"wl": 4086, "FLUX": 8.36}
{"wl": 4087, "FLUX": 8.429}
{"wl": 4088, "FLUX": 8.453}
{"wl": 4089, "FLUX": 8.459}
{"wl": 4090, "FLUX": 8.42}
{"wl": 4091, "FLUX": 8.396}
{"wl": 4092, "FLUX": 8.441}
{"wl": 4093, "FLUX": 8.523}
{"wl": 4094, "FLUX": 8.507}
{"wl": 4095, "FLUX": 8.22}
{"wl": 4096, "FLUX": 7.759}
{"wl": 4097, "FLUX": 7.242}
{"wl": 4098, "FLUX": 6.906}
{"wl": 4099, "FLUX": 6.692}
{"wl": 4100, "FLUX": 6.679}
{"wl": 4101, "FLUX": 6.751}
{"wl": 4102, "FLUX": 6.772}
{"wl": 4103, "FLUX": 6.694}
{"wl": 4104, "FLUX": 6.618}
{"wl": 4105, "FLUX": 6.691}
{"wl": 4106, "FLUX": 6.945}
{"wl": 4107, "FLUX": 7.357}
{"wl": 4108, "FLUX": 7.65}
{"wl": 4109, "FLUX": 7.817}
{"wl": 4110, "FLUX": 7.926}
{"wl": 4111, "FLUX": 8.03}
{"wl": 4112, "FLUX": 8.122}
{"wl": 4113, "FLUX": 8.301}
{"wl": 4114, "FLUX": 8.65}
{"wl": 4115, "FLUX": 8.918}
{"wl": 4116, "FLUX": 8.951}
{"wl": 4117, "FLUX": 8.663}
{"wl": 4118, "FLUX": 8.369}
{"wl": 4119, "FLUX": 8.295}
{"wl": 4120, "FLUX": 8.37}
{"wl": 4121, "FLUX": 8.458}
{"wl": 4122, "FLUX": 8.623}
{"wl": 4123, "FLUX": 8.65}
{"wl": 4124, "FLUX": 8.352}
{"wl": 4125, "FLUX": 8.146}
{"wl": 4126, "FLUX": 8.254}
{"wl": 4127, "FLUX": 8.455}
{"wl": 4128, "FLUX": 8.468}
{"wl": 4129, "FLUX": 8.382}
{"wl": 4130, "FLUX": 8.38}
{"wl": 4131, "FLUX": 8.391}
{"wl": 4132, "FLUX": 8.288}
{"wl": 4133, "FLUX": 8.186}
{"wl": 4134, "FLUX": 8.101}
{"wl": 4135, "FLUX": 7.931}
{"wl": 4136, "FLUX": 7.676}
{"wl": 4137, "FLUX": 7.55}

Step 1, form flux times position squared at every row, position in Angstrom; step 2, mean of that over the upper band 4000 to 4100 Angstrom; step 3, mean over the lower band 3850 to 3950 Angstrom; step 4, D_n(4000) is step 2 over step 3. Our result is 1.89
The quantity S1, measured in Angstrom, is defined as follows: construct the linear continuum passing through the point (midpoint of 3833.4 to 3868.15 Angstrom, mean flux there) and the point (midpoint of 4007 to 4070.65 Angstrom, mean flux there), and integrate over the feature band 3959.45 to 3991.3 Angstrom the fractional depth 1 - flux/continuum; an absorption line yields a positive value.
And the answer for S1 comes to 8.2 Angstrom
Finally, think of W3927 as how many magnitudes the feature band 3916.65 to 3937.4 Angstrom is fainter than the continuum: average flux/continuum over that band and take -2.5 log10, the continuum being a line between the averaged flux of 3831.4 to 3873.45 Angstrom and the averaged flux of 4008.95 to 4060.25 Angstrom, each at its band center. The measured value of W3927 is 0.487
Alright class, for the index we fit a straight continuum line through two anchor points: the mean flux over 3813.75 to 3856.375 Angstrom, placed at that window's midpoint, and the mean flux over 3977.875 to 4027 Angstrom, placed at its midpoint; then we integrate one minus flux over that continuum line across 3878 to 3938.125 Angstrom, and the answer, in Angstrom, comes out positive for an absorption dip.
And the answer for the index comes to 8.0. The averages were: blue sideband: 3.83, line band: 4.82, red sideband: 7.98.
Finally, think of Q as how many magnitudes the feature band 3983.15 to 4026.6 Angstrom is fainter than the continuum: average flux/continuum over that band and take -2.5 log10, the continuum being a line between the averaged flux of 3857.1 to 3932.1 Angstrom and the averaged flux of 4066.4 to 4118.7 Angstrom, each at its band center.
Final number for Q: -0.23 mag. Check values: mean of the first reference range 4.85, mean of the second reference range 7.9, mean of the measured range 8.11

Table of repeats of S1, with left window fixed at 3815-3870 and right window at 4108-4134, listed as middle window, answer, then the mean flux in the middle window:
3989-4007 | -4.3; 7.89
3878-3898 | -1.9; 5.05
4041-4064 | -1.8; 7.81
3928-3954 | 7.1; 4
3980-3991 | -1.4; 6.95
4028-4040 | -2.0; 8.13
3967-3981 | 3.5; 4.49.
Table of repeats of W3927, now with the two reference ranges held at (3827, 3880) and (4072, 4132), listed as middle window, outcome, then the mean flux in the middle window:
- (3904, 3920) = -0.201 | 6.01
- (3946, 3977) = 0.254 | 4.55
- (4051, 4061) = -0.064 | 7.74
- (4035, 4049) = -0.129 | 7.97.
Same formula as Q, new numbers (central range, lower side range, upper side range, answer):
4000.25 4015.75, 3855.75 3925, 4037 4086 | -0.21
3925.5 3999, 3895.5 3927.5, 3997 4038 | 0.38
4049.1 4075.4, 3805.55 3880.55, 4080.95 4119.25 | -0.05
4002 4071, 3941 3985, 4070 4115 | -0.24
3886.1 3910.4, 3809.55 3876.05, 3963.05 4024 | -0.08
